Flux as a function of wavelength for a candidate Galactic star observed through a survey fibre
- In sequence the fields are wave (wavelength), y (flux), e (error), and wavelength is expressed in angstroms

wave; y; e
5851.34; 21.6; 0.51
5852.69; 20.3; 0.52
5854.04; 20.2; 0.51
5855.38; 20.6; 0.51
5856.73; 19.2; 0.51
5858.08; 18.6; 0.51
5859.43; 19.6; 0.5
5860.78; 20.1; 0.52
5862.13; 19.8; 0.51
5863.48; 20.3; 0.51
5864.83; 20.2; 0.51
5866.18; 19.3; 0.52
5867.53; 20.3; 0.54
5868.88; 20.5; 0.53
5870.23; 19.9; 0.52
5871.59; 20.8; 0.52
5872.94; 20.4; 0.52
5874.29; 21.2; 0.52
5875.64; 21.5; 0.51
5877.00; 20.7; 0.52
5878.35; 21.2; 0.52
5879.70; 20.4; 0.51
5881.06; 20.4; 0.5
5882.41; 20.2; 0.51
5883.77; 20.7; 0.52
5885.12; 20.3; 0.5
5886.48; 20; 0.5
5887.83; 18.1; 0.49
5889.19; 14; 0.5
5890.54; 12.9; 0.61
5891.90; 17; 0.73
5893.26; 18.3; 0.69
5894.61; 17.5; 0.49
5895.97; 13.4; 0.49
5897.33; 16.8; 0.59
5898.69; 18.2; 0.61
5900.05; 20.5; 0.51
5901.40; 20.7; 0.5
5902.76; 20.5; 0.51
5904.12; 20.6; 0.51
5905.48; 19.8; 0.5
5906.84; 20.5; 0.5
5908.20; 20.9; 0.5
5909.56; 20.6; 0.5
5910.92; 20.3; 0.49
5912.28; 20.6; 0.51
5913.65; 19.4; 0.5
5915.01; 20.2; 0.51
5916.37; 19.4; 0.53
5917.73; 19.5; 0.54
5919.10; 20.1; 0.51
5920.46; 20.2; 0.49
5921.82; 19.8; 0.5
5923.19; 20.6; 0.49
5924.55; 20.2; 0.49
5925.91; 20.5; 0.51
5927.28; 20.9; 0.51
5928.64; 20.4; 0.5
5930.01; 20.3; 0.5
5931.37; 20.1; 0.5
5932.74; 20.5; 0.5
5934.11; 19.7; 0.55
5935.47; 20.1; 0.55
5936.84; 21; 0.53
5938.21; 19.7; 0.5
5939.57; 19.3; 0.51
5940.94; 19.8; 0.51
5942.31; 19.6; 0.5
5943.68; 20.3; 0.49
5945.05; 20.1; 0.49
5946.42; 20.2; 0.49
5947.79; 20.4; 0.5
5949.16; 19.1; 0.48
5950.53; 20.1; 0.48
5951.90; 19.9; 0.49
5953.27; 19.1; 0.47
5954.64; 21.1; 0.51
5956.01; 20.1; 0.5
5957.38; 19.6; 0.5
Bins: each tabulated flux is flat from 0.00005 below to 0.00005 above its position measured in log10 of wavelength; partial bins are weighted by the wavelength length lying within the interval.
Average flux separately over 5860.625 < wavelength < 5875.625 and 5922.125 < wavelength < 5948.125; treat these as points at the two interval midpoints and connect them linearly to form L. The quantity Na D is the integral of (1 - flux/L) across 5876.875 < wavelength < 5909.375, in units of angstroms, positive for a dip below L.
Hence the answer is 2.2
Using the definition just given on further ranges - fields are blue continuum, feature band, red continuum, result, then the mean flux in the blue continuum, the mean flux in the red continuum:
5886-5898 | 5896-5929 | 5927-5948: -3.4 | 16.4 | 20.1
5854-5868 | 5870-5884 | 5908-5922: -0.6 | 19.8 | 20.1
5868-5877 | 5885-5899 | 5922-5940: 2.6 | 20.7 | 20.3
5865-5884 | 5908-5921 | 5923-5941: 0.1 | 20.5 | 20.2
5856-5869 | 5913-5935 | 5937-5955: -0.3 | 19.8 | 19.9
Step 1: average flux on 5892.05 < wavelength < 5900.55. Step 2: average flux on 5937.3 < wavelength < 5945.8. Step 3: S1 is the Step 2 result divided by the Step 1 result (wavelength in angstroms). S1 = 1.1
